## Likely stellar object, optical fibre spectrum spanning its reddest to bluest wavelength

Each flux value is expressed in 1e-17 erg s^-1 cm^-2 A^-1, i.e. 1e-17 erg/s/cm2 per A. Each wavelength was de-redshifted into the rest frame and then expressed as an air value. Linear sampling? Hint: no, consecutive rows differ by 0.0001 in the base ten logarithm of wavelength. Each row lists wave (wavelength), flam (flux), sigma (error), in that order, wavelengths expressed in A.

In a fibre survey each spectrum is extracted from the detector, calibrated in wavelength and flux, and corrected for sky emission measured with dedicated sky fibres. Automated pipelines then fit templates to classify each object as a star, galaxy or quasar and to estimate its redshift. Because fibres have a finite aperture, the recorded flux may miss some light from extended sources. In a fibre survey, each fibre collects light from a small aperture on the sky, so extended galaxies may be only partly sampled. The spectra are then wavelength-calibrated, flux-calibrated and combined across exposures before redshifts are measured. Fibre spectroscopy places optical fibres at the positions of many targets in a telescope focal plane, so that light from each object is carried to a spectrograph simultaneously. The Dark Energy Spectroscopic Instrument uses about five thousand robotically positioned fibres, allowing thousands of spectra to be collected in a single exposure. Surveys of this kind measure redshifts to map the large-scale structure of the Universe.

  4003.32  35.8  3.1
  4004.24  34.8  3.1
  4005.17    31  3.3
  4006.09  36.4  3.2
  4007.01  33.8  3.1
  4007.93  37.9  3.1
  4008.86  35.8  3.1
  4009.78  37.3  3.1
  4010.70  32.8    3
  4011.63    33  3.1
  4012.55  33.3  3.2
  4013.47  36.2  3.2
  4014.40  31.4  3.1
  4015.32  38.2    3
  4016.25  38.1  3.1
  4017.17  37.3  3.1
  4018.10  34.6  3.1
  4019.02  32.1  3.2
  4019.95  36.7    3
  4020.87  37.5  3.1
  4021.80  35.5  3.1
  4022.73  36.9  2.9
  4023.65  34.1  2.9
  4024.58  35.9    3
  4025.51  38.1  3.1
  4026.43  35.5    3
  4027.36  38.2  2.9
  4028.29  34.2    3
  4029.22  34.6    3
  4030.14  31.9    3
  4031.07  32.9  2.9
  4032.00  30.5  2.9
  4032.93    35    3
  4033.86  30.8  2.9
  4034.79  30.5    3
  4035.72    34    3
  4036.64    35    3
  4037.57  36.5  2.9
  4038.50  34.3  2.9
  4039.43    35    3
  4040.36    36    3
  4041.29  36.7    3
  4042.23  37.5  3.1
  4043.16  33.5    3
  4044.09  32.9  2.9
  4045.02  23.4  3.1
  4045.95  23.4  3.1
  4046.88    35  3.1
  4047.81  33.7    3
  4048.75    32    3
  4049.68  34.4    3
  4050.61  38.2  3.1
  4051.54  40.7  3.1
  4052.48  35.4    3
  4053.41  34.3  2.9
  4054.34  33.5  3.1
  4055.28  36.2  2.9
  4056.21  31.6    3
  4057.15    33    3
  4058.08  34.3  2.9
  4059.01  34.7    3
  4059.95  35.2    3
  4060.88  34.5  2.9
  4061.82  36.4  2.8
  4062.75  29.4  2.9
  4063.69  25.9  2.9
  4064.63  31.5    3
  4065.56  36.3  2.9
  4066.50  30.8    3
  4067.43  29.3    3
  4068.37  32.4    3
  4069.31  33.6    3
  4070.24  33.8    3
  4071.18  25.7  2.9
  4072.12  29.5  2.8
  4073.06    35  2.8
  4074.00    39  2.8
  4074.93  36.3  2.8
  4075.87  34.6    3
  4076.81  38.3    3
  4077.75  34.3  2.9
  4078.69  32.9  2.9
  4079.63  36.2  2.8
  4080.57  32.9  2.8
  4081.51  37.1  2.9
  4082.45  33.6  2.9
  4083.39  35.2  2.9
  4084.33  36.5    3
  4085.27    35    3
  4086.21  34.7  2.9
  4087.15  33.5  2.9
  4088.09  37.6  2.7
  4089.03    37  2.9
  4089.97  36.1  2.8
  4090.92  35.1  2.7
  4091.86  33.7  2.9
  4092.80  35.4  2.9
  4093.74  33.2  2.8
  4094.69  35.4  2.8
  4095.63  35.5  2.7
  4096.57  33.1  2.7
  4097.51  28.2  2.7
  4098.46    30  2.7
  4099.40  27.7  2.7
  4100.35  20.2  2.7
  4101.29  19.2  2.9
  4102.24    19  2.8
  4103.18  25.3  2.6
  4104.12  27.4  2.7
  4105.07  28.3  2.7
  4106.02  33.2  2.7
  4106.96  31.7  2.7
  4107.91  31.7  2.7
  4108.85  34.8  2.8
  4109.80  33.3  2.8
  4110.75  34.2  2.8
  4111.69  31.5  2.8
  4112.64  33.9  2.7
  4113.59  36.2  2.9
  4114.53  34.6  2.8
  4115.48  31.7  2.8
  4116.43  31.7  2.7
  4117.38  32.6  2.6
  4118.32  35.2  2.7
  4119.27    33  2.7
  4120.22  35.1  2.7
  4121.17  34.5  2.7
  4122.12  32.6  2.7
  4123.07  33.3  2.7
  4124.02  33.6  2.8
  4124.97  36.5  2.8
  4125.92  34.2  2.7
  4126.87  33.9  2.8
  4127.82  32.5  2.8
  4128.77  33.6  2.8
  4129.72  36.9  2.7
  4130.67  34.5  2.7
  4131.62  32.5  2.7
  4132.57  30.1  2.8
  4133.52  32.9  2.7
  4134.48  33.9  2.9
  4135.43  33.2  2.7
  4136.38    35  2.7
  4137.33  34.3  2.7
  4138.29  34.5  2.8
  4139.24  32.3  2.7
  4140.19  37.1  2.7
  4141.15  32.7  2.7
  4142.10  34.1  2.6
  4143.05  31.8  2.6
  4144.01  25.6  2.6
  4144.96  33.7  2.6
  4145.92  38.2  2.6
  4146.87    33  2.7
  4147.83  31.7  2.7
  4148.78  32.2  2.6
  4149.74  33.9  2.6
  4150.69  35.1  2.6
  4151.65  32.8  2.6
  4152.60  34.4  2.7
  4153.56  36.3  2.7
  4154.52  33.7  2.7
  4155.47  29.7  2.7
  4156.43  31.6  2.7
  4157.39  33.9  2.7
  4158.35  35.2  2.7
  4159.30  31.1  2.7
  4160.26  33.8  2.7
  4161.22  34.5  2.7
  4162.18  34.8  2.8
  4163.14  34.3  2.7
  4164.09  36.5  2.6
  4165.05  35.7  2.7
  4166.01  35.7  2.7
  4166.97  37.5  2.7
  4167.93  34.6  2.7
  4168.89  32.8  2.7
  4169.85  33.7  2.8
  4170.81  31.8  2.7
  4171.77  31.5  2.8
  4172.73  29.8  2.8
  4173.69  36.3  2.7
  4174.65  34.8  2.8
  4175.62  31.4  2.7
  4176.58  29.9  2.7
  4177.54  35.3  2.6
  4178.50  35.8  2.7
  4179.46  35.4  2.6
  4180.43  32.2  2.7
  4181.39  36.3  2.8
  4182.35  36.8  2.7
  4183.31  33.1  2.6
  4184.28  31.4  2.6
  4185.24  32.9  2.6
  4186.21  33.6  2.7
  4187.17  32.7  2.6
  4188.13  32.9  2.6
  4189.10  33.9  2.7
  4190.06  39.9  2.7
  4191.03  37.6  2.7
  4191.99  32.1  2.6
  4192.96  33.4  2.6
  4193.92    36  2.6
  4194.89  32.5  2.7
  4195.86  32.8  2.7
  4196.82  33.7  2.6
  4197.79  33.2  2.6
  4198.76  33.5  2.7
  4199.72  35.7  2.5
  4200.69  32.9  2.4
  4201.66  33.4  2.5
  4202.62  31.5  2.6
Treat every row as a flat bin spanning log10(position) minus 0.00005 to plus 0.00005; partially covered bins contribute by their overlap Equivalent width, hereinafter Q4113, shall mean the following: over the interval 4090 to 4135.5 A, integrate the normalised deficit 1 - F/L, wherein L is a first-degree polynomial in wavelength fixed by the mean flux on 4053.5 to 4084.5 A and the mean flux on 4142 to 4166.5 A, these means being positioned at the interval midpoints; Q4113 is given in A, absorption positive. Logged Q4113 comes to 2.0 A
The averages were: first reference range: 33.6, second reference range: 33.6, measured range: 32.1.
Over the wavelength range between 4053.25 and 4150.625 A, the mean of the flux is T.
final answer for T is 33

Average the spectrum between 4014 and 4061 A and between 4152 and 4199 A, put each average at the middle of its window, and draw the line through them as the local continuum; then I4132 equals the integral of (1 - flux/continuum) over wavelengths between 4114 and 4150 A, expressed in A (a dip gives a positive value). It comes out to 0.6 A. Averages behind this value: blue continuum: 34.4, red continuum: 33.9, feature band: 33.5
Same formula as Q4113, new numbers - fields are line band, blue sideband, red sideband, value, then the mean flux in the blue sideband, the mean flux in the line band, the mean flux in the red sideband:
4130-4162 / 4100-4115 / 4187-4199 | -1.61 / 29.8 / 33.3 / 34.2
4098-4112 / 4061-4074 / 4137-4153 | 1.77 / 31.8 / 28.5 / 33.4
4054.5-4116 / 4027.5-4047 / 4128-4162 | 1.05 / 33.1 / 32.7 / 33.4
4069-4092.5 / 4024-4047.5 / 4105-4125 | -0.86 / 33.7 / 34.7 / 33.4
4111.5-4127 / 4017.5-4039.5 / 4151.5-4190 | 0.14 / 34.6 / 33.8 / 33.8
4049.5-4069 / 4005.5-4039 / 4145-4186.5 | 0.52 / 34.9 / 33.7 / 33.8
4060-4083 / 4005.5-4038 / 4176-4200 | 0.88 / 34.9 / 33.3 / 34.1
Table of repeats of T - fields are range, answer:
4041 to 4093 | 33.9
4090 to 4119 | 31.2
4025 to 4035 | 33.9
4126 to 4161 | 33.4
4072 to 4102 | 33.4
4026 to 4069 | 33.5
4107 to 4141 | 33.7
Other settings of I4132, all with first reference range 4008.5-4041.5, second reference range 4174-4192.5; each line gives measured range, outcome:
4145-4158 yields 0.3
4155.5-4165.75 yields 0.1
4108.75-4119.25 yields 0.3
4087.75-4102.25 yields 1.3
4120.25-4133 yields 0.2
